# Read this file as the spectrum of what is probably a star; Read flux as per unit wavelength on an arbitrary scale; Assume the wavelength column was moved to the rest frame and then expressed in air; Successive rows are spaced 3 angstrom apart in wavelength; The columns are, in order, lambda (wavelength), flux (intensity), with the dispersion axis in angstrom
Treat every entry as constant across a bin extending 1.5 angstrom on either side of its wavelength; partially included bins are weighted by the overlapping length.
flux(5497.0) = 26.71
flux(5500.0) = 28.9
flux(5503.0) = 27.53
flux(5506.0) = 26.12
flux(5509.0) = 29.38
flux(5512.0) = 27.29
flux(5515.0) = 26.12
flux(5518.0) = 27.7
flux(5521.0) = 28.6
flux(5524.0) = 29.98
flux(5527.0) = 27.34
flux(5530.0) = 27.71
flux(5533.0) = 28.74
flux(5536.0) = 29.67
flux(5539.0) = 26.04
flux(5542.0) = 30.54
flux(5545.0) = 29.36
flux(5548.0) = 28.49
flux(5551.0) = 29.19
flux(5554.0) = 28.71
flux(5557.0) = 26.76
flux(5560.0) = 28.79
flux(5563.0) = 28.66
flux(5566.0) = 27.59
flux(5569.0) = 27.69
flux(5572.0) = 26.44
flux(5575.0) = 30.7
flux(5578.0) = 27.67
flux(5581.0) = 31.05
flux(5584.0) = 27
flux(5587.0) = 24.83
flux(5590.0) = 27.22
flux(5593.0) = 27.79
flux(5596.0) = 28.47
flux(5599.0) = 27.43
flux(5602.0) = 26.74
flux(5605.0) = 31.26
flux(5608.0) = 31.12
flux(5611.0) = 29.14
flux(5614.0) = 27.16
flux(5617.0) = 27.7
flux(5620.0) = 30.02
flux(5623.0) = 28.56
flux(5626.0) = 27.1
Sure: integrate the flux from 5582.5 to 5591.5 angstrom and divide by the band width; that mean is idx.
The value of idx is 26.3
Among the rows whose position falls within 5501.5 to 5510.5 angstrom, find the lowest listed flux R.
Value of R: 26.12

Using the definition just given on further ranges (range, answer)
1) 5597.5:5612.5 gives 26.74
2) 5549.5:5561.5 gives 26.76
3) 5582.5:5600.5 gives 24.83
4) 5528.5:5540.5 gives 26.04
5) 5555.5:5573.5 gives 26.44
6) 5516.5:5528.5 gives 27.34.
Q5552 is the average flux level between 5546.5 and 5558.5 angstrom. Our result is 28.3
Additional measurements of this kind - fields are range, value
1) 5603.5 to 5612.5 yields 30.5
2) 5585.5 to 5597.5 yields 27.1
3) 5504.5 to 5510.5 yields 27.8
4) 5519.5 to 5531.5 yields 28.4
